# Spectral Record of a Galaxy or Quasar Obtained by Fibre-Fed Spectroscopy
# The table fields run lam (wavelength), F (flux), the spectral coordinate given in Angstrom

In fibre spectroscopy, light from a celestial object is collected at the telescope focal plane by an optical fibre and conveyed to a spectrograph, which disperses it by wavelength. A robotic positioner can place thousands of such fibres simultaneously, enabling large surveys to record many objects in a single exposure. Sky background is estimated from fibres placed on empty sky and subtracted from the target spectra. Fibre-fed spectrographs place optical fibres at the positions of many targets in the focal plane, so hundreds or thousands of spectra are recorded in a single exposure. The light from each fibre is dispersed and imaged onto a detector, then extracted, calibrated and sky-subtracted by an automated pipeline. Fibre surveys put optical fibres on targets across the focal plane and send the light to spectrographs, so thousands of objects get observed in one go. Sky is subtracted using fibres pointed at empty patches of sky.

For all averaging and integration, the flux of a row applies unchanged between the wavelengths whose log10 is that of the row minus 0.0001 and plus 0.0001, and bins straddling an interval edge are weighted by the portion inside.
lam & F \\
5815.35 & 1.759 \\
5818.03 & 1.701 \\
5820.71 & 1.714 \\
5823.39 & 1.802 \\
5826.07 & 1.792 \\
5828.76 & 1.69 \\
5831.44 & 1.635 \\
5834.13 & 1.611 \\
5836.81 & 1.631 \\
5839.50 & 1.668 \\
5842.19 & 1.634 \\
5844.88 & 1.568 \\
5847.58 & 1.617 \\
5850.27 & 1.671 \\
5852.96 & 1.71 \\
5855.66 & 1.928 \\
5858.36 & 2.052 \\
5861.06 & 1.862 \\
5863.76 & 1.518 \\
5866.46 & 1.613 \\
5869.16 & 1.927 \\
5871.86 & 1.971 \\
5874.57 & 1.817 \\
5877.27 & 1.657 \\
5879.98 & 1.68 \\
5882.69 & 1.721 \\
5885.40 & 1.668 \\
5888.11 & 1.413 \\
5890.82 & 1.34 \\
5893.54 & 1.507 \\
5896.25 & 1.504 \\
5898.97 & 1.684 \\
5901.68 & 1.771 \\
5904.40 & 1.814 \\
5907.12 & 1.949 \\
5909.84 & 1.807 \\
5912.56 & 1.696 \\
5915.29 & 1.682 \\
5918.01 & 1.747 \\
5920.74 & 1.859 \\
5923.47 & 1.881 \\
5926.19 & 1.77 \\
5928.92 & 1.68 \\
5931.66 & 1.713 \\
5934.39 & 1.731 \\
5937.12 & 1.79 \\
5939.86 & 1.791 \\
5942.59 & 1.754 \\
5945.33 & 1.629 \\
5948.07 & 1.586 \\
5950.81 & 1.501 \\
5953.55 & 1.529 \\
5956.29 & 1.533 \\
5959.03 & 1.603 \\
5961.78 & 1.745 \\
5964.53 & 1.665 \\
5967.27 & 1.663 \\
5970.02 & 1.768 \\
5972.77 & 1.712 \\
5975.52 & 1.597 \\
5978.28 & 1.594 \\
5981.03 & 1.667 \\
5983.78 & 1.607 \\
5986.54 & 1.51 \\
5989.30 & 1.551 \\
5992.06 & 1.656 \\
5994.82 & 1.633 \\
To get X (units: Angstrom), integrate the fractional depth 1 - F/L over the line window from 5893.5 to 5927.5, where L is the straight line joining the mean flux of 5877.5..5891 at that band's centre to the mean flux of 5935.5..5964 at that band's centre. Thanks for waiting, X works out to -2.9 Angstrom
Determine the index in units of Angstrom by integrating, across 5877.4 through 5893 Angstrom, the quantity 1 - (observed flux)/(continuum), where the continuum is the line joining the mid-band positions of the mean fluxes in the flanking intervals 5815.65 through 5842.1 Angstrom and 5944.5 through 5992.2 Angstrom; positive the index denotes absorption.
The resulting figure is 0.9 Angstrom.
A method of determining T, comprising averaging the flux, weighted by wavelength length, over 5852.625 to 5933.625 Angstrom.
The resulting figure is 1.73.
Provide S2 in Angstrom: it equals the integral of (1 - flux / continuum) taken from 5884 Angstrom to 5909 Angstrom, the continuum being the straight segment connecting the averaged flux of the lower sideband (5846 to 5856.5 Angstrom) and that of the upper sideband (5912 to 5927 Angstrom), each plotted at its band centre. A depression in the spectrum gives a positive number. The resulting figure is 1.8 Angstrom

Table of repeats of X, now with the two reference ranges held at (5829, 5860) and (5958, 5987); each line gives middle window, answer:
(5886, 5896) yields 1.41 Angstrom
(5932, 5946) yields -0.64 Angstrom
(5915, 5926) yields -0.84 Angstrom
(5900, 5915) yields -1.05 Angstrom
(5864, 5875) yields -0.70 Angstrom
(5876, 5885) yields 0.03 Angstrom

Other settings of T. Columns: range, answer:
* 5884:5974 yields 1.68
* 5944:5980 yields 1.63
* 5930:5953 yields 1.68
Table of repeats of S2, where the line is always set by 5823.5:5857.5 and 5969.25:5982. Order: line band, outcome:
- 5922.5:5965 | -0.3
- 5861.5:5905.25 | 0.4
